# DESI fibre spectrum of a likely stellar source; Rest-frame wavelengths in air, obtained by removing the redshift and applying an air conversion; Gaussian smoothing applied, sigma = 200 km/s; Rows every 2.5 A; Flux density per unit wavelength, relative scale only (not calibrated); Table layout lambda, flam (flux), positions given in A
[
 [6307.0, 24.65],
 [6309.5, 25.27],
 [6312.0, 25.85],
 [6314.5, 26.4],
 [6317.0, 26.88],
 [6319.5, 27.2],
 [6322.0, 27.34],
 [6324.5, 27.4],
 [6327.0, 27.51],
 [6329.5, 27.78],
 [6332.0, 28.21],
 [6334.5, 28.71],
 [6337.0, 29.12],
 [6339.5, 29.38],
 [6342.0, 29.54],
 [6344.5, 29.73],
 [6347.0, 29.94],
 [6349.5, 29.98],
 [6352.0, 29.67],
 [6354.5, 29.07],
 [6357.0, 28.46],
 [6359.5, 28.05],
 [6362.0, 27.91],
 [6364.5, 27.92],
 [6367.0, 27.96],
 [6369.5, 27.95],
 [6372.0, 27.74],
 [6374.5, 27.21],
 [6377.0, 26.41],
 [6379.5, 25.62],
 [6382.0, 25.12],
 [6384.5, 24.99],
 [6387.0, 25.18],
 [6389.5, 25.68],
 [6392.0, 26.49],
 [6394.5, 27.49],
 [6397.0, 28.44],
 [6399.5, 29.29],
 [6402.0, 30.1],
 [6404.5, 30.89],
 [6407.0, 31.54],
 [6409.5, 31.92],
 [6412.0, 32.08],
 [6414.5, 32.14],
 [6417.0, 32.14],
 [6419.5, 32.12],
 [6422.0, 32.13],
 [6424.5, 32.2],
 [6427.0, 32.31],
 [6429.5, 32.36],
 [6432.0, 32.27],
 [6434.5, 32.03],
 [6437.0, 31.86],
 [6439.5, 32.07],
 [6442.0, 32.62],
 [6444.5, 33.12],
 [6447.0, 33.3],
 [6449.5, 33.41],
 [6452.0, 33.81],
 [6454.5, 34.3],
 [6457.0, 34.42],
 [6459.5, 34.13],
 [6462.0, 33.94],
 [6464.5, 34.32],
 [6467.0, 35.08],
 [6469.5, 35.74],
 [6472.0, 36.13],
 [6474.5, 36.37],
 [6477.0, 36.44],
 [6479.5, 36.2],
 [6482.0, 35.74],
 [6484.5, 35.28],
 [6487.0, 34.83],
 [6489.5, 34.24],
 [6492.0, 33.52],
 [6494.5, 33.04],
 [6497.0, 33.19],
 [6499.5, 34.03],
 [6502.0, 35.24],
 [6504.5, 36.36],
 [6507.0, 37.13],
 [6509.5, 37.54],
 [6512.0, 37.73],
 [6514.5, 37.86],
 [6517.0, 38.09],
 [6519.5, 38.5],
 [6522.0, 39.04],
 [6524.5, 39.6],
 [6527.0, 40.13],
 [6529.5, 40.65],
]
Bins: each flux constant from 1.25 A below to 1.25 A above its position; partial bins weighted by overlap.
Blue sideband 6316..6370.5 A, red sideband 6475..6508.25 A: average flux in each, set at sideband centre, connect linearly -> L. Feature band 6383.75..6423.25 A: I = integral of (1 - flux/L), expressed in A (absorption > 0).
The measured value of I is 1.99 A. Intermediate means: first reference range 28.5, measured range 29.6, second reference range 35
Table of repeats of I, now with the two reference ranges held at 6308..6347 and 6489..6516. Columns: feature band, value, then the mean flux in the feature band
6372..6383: 1.4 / 26.3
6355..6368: 0.5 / 28.1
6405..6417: -0.2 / 31.9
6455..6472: -0.5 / 34.7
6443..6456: -0.2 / 33.6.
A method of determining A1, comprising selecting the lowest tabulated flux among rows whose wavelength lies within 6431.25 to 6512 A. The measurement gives 31.86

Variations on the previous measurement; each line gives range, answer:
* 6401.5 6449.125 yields 30.1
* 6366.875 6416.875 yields 24.99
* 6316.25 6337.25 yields 26.88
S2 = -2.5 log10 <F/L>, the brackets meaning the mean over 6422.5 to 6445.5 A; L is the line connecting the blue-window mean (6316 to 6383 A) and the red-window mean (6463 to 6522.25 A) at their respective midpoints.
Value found 0.012 mag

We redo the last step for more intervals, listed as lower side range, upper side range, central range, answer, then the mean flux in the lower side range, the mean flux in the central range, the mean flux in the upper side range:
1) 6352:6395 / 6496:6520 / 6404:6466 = -0.05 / 27.1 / 32.7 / 36.5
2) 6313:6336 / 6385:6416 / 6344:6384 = 0.02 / 27.5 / 28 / 29.2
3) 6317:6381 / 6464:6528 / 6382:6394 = 0.18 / 28.2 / 25.7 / 36.2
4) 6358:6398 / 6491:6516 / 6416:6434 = -0.07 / 26.9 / 32.2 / 35.6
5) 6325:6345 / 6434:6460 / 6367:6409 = 0.12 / 28.7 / 27.6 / 33.2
